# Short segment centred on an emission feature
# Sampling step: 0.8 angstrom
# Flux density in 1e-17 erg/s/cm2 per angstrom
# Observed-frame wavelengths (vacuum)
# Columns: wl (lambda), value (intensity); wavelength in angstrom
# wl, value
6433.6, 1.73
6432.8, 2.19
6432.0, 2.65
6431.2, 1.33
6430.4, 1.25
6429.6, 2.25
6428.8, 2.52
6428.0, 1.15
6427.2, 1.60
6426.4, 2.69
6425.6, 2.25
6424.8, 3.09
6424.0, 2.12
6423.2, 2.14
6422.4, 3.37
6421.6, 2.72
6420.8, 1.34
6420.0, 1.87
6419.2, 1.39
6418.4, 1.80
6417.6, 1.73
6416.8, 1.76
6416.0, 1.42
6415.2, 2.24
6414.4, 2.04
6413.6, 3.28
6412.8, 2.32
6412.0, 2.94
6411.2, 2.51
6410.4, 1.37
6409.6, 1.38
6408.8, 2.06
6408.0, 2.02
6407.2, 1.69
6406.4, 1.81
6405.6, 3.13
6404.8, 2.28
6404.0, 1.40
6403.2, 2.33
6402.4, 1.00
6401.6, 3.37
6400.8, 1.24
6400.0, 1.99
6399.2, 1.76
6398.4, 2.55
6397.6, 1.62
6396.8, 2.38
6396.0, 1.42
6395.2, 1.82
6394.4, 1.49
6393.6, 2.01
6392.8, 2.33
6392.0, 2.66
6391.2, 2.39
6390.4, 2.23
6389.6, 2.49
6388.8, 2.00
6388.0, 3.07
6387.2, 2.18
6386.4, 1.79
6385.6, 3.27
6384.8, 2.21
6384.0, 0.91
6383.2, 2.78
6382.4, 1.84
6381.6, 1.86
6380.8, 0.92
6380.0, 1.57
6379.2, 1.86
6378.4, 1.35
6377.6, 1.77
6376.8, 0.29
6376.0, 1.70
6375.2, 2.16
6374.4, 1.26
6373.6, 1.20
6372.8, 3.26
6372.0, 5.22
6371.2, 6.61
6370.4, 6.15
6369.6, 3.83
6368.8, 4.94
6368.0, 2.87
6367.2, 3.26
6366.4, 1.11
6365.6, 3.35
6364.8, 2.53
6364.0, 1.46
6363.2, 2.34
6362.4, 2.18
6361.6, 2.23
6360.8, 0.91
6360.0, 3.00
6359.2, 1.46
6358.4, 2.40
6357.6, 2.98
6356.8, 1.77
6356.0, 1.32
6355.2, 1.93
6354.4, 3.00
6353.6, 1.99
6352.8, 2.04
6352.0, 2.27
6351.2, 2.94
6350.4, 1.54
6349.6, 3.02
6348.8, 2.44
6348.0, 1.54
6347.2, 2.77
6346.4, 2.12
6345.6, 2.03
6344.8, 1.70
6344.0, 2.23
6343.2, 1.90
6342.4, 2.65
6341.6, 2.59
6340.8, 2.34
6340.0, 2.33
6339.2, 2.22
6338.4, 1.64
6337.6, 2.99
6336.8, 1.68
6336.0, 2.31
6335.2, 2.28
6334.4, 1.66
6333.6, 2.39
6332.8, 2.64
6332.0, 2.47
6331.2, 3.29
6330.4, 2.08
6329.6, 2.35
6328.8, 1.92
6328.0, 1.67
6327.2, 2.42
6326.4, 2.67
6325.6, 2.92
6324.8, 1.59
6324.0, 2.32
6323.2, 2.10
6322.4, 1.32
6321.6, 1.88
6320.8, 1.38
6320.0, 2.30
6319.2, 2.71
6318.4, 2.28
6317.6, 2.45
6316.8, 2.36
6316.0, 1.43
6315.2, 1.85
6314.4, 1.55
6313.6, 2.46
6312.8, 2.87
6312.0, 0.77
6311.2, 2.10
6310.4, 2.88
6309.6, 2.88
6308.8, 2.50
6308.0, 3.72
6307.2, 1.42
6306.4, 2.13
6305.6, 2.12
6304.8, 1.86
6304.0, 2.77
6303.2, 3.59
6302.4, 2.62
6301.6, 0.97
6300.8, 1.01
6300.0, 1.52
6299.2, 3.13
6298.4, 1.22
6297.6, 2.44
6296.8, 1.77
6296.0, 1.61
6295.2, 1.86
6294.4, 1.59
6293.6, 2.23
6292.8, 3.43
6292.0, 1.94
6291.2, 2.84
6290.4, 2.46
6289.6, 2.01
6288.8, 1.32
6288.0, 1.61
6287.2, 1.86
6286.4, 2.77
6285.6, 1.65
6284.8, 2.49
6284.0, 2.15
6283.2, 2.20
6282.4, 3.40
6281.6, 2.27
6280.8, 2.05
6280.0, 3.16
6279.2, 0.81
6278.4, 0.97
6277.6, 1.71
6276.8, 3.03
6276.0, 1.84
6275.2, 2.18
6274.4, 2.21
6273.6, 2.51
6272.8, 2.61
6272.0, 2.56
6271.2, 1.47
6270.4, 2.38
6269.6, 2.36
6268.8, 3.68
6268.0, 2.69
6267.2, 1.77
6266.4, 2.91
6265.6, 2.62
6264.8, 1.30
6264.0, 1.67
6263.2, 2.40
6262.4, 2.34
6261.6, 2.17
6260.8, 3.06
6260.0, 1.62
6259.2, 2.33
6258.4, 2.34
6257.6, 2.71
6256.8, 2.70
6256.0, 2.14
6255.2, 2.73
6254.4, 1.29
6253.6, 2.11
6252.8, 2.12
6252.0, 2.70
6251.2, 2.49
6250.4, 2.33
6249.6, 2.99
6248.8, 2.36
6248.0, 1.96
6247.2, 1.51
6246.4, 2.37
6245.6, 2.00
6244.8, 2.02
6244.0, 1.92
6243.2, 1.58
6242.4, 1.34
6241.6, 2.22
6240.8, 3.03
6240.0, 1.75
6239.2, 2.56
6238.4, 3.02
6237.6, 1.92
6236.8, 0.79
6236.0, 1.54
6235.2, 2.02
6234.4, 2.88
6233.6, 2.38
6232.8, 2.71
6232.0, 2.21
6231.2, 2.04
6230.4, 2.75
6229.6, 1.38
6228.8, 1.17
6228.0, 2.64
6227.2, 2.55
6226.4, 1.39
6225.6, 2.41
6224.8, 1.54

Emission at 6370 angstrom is H-beta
